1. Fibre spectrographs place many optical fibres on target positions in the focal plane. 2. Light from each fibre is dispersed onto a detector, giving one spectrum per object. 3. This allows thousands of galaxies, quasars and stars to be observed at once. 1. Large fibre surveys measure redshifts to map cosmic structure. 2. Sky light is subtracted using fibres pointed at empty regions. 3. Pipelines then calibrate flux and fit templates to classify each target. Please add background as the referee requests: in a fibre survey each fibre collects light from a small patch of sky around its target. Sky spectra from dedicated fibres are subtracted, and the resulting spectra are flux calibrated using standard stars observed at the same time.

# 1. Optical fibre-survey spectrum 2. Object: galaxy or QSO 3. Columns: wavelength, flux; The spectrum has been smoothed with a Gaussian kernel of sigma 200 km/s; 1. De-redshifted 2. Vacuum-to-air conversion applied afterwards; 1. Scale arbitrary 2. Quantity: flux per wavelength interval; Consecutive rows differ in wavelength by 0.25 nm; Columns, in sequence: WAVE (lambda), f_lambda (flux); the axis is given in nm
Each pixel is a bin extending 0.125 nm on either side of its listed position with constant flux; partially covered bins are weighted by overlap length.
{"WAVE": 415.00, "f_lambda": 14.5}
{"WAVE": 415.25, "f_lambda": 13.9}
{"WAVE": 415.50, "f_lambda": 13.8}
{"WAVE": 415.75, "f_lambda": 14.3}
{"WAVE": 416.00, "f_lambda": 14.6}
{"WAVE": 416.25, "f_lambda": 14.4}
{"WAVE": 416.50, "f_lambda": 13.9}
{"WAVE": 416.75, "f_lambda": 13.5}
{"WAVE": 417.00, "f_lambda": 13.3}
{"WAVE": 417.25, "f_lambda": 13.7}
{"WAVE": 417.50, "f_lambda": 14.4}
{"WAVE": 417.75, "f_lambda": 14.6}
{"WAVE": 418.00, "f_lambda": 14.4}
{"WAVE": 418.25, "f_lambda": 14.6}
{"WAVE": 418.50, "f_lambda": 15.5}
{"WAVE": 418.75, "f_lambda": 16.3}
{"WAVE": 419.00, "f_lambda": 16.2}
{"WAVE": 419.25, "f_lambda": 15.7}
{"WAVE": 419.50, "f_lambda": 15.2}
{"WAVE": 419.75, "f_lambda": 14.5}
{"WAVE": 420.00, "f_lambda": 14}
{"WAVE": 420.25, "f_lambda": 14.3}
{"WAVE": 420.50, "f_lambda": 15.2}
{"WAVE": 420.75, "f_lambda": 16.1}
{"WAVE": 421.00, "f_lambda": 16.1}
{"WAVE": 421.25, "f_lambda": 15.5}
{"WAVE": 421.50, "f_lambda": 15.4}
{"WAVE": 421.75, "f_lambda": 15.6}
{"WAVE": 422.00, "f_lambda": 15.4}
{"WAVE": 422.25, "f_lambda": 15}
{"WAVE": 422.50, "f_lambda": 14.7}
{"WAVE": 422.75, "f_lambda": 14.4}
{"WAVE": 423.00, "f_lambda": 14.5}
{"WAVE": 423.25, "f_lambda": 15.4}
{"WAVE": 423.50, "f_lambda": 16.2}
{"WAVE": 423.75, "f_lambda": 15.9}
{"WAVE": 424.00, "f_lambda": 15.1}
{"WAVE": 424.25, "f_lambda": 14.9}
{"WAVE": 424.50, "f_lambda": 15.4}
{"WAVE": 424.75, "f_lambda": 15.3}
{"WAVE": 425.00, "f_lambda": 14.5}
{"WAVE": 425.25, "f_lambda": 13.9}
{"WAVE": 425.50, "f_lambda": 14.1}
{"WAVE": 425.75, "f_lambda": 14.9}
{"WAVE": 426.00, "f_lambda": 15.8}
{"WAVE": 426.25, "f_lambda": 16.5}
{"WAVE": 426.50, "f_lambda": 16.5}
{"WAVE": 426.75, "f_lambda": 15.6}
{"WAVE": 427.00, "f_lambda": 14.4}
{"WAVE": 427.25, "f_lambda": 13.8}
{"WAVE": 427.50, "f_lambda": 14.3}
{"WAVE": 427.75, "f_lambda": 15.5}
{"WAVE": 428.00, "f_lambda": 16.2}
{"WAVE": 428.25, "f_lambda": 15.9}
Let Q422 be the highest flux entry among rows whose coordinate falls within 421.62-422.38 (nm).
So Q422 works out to 15.6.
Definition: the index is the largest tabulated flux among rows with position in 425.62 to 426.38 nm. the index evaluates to 16.5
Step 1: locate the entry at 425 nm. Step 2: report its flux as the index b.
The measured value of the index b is 14.5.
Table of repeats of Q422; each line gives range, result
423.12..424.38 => 16.2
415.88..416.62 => 14.6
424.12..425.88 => 15.4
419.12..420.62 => 15.7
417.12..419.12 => 16.3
